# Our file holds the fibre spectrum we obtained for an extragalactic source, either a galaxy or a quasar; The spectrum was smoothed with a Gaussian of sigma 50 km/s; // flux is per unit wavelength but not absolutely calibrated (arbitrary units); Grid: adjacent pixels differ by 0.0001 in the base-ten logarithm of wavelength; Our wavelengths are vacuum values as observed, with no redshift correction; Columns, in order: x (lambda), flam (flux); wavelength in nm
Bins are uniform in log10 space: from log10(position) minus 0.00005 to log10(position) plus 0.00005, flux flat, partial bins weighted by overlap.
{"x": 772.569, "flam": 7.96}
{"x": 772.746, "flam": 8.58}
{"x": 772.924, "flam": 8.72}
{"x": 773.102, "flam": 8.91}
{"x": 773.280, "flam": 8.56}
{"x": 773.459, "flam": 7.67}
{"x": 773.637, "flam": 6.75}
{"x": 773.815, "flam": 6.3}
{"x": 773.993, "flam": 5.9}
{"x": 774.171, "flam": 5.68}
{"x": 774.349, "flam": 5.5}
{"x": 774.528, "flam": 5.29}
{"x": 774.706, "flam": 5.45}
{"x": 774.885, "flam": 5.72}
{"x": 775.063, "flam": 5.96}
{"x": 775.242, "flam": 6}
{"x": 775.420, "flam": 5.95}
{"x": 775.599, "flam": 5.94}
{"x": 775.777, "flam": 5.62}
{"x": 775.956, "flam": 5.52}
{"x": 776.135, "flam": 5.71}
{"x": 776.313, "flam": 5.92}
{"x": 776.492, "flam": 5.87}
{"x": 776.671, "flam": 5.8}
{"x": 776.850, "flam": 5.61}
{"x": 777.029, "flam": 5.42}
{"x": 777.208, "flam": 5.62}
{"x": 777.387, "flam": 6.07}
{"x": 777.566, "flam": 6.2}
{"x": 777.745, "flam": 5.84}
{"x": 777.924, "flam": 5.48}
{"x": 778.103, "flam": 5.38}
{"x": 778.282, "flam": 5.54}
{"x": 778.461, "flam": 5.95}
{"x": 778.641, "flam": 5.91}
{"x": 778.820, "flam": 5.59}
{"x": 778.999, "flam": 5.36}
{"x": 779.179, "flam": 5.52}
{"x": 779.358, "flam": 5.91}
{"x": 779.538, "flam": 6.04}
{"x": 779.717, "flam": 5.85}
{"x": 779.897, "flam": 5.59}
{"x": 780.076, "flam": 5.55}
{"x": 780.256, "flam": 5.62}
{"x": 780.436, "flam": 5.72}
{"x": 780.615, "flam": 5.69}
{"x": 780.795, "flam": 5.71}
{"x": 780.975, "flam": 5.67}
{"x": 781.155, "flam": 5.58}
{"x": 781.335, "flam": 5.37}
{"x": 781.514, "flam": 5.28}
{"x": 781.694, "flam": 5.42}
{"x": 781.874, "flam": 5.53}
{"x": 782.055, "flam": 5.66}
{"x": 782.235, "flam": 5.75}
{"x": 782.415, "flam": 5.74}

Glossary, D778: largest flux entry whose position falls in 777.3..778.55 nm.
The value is 6.2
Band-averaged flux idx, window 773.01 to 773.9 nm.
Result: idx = 7.64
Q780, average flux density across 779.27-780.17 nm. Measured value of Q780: 5.79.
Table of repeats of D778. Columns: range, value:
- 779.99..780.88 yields 5.72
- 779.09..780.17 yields 6.04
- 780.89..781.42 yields 5.67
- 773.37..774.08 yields 7.67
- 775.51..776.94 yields 5.94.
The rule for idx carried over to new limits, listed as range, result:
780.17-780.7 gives 5.68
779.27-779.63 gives 5.97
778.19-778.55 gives 5.75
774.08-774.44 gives 5.59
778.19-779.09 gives 5.67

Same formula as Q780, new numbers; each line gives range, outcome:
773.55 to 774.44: 6.02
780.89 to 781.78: 5.47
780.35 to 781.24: 5.68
